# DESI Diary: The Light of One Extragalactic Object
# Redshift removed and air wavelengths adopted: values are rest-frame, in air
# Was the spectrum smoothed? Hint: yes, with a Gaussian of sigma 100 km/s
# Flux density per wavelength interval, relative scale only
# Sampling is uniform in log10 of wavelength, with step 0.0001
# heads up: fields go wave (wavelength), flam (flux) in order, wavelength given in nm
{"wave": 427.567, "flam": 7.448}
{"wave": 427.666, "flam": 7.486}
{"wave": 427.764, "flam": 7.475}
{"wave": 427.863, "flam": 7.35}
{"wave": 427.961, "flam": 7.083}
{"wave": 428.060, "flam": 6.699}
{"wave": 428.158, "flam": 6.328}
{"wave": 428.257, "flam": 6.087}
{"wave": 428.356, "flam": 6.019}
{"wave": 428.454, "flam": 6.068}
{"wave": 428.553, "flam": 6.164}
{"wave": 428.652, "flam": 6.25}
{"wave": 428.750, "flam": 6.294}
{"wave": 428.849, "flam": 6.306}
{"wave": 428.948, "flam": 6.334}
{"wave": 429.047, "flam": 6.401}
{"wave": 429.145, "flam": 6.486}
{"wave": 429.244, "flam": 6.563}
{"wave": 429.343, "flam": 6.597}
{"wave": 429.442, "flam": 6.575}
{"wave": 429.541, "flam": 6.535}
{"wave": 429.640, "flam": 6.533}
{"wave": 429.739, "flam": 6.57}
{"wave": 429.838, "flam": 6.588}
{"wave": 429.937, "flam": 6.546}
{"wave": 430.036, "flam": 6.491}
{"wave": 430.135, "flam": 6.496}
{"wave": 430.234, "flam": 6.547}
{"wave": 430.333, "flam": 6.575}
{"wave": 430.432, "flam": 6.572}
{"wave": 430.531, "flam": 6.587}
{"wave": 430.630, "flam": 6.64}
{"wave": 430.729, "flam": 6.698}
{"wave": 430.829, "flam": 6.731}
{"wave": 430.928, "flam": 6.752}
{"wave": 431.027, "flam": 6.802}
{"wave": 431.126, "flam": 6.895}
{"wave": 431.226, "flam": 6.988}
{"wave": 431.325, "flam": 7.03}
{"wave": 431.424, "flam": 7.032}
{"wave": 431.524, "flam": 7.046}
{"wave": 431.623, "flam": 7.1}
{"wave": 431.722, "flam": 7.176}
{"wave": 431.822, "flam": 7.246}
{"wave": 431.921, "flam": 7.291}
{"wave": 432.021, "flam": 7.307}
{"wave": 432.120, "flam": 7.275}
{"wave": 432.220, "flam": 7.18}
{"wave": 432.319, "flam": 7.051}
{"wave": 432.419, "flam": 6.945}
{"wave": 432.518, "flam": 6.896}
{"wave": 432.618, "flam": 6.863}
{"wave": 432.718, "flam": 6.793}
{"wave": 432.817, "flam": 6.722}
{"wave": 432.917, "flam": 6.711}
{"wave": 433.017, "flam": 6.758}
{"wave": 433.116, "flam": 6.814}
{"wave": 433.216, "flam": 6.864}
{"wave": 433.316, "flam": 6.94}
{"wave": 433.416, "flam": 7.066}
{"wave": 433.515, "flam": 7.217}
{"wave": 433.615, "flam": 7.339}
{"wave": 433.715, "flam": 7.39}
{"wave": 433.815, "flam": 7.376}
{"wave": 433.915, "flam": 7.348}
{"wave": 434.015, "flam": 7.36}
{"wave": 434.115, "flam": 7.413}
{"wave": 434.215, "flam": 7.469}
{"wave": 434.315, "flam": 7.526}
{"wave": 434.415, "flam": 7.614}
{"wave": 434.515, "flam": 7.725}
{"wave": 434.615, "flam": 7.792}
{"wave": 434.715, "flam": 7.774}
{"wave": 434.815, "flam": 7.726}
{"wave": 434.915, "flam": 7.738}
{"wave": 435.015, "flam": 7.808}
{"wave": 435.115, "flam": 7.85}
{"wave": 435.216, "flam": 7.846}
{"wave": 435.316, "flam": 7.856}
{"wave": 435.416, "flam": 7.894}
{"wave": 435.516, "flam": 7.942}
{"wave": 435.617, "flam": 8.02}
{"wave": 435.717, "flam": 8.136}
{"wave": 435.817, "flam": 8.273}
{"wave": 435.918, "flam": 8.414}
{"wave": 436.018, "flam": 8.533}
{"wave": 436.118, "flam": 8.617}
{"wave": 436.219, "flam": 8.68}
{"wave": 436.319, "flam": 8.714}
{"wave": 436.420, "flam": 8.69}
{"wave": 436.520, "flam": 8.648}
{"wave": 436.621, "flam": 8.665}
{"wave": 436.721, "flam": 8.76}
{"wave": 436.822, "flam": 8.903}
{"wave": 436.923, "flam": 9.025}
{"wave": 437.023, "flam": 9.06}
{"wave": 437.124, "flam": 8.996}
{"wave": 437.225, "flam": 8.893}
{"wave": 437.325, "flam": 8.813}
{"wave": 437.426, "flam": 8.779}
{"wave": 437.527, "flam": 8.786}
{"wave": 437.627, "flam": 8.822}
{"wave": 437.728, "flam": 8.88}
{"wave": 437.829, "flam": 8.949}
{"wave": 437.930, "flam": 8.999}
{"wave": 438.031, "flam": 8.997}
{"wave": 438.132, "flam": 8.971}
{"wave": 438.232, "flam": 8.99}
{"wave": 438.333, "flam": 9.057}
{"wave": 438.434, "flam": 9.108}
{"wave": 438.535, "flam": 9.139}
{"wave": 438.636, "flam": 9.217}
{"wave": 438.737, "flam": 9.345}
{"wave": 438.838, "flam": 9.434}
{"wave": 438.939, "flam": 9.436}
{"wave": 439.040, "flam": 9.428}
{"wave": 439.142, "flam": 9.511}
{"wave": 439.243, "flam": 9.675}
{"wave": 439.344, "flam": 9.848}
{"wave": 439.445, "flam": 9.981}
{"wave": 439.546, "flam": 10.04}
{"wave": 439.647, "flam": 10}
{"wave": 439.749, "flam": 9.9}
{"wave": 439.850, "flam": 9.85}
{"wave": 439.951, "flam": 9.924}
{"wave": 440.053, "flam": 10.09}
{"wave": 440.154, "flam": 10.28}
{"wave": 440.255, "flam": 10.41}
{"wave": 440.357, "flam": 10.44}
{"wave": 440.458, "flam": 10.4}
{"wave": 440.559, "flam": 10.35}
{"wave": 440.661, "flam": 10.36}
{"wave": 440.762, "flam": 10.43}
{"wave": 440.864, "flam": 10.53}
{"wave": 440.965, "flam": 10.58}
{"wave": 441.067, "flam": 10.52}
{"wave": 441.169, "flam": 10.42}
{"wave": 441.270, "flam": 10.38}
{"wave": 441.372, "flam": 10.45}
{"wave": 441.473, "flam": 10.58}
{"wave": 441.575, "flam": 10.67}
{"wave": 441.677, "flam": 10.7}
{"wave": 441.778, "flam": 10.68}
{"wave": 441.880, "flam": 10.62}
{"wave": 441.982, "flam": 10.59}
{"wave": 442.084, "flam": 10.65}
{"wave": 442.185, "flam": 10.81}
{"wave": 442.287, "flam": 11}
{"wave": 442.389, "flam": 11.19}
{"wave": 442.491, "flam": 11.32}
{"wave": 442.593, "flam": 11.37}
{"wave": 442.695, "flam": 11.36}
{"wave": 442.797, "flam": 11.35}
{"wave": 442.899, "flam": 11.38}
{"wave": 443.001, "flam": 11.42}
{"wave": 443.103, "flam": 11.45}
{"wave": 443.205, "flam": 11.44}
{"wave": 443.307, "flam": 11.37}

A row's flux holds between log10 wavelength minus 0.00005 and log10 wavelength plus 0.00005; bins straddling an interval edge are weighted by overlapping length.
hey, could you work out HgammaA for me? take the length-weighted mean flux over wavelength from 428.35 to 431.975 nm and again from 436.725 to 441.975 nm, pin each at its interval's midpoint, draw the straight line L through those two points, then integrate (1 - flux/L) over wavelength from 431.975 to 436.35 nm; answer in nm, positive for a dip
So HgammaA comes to 0.25 nm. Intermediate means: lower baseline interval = 6.64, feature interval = 7.53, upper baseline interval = 9.72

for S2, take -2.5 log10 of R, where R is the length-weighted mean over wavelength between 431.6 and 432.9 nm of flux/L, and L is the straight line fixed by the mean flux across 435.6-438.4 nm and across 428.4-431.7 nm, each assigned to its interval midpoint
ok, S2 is 0.03 mag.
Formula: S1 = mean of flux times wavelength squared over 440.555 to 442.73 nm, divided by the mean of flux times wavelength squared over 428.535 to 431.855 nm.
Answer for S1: 1.70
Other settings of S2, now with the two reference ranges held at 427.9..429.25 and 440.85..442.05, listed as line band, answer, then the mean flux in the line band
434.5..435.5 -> 0.086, 7.81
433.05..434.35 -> 0.115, 7.23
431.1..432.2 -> 0.036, 7.13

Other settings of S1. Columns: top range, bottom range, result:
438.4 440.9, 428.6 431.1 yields 1.58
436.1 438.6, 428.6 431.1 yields 1.41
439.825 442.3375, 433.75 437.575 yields 1.31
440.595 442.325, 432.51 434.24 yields 1.55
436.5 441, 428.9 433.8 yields 1.44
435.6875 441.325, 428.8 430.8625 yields 1.50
